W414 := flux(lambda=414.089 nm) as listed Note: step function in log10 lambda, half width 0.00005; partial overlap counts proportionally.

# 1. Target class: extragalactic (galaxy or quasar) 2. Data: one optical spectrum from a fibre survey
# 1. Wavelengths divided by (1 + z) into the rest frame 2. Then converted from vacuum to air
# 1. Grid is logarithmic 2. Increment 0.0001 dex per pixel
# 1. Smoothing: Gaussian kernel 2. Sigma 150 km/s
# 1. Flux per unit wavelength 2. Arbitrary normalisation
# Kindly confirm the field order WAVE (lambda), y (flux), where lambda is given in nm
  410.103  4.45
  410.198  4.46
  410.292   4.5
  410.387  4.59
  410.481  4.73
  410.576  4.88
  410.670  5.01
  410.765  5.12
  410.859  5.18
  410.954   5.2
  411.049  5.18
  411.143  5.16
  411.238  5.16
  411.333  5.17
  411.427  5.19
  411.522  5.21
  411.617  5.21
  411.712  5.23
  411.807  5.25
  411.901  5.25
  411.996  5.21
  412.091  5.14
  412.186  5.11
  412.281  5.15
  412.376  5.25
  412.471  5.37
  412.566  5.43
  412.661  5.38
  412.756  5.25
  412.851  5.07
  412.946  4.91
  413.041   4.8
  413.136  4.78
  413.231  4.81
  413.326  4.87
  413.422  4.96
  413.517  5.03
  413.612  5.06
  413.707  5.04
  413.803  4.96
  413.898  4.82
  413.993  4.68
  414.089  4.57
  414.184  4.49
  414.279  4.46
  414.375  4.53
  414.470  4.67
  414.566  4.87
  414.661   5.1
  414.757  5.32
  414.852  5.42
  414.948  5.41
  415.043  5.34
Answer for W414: 4.57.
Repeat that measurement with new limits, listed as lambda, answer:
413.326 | 4.87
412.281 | 5.15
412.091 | 5.14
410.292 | 4.5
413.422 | 4.96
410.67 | 5.01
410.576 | 4.88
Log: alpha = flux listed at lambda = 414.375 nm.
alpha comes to 4.53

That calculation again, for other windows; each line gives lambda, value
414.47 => 4.67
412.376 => 5.25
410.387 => 4.59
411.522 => 5.21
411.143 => 5.16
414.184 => 4.49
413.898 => 4.82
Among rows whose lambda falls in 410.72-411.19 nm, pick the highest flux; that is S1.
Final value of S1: 5.2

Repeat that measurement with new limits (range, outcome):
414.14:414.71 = 5.1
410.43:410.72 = 5.01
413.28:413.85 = 5.06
